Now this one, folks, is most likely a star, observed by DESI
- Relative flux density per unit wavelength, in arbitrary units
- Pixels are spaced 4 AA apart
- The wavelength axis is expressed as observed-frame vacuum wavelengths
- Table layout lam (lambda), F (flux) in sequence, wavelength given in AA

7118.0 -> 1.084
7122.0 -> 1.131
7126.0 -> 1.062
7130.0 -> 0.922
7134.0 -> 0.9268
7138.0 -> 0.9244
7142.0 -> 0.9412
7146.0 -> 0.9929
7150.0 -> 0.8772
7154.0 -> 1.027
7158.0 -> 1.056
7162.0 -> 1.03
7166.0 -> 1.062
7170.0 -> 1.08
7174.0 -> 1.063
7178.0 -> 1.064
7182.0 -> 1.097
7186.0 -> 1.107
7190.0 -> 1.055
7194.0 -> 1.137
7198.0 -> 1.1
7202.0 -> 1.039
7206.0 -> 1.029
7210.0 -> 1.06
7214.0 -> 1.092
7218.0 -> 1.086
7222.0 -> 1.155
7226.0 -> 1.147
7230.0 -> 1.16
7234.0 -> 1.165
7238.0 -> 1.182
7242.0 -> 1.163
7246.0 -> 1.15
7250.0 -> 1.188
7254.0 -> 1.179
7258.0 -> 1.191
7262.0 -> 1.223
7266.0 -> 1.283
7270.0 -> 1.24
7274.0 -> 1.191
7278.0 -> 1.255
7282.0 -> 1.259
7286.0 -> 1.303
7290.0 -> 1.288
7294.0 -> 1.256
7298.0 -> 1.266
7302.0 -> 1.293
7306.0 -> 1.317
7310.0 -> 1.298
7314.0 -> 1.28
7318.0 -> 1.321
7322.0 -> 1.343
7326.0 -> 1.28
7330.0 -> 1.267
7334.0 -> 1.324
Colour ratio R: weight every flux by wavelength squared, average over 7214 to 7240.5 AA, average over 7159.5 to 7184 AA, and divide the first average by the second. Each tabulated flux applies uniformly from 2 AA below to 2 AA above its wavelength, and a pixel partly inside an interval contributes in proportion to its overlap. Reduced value 1.1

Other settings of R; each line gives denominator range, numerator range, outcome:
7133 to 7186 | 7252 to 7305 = 1.27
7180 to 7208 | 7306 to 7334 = 1.25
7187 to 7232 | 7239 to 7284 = 1.12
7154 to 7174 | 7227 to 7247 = 1.13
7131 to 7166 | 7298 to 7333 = 1.39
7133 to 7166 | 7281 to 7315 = 1.37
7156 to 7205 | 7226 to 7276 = 1.13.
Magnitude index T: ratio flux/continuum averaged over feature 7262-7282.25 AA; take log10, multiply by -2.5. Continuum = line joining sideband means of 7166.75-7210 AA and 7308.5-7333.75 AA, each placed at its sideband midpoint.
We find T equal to -0.02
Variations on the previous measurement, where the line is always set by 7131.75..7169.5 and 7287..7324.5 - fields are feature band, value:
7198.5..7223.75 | 0.03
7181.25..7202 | -0.03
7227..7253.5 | 0.00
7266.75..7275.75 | 0.00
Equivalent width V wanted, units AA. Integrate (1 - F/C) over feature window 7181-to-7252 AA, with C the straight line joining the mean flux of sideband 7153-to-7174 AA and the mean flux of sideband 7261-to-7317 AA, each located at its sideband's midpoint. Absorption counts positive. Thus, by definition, 1.7 AA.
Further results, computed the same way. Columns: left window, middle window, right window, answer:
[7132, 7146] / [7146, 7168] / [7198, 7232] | -0.7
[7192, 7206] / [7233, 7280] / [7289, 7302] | -0.2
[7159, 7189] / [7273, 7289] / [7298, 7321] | -0.1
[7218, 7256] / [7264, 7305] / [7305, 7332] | -0.7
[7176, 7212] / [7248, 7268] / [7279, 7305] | -0.1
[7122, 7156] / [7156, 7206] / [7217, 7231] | -0.9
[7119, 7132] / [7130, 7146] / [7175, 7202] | 1.7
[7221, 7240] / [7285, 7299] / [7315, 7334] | -0.3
